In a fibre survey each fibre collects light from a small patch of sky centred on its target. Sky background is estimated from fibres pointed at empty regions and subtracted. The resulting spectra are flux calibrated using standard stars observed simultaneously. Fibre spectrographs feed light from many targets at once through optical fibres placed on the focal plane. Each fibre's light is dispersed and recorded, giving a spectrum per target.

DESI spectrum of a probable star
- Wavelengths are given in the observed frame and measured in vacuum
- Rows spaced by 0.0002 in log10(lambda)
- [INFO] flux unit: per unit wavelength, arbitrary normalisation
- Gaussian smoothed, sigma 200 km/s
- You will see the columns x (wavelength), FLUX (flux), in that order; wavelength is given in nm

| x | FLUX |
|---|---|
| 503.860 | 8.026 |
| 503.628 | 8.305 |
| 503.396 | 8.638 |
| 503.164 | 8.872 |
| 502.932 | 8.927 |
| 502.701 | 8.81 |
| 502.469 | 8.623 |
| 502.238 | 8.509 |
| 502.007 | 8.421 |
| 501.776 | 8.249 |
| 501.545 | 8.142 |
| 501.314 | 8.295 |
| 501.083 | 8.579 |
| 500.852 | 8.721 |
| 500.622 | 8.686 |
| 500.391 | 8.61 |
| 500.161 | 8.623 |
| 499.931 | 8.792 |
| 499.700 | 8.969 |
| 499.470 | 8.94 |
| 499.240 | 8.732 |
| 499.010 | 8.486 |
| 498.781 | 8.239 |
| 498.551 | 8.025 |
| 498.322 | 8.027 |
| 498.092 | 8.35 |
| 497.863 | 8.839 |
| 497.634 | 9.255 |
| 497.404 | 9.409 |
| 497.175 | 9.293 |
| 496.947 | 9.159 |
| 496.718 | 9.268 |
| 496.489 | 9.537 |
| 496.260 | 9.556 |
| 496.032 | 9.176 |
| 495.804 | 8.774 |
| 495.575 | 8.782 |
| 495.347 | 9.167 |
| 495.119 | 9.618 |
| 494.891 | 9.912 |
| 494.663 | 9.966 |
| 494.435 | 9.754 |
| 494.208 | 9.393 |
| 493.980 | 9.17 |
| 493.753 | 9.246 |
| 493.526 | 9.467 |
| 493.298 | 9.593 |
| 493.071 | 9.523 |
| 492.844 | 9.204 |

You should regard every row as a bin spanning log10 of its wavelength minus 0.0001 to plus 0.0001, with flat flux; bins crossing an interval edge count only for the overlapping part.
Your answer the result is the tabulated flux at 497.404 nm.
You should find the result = 9.409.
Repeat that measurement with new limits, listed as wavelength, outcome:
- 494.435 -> 9.754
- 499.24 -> 8.732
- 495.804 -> 8.774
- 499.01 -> 8.486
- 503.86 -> 8.026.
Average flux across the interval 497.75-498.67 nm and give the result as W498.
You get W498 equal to 8.31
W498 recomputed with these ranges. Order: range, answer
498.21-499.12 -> 8.2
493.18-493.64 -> 9.52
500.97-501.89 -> 8.31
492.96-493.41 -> 9.56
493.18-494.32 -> 9.37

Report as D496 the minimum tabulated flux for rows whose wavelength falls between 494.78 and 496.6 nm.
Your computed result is 8.774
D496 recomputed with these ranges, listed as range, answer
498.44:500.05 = 8.025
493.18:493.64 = 9.467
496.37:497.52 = 9.159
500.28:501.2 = 8.579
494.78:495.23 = 9.618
